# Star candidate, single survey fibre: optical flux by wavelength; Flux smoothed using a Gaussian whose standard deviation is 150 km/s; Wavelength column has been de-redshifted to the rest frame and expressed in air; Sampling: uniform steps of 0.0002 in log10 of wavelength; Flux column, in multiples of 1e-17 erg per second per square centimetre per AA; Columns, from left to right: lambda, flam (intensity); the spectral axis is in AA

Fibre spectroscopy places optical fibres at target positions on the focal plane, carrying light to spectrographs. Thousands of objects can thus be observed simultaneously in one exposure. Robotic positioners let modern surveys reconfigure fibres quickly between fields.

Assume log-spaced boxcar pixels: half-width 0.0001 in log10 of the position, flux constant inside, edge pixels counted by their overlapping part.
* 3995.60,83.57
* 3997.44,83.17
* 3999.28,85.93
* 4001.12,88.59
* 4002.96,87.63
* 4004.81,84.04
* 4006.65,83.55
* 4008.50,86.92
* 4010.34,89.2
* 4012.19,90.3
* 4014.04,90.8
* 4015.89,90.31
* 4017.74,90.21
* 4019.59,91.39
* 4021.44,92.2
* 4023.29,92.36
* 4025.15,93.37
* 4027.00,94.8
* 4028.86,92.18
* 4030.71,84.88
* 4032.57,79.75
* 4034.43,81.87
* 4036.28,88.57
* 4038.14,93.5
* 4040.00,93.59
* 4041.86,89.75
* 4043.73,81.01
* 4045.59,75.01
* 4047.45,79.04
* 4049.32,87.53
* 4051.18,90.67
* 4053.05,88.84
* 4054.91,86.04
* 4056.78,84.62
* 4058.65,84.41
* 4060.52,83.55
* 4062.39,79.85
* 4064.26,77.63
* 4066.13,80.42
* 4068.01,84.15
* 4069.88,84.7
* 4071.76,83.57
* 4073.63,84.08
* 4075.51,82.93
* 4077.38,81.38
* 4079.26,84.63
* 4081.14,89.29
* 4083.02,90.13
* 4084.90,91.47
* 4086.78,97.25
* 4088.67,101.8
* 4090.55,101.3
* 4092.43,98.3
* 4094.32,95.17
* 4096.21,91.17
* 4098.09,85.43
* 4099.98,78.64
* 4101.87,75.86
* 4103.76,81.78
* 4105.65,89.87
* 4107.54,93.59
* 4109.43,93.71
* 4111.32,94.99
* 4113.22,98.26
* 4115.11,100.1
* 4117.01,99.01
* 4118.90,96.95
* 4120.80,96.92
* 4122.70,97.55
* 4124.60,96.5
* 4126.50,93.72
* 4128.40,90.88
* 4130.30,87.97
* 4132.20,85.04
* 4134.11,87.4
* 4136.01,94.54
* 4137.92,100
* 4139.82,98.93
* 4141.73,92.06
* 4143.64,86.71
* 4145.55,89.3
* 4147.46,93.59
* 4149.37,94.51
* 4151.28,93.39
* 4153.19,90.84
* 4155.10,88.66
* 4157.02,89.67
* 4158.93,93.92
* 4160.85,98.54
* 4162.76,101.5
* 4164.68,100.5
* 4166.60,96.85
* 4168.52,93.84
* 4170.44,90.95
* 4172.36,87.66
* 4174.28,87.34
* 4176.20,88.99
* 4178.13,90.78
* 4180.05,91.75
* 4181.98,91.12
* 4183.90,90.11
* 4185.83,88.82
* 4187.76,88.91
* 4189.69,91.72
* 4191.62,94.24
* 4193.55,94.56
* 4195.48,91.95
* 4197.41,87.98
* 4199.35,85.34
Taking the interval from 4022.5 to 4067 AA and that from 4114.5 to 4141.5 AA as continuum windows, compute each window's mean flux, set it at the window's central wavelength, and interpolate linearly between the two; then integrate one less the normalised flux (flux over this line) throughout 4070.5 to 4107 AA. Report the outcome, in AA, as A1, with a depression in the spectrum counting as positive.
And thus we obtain 0.7 AA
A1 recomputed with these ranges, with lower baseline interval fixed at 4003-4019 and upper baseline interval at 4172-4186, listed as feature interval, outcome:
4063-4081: 1.2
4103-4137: -1.6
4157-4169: -1.0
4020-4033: -0.3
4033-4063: 1.0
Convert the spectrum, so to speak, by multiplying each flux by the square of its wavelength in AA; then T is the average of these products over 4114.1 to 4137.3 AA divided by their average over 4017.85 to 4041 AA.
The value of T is 1.10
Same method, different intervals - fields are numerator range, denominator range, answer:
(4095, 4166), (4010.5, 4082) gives 1.12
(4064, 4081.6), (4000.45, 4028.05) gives 0.96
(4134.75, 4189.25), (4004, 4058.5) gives 1.12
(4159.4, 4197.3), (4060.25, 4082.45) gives 1.17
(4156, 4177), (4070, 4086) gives 1.14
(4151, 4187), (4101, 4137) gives 1.02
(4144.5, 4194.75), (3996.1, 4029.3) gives 1.12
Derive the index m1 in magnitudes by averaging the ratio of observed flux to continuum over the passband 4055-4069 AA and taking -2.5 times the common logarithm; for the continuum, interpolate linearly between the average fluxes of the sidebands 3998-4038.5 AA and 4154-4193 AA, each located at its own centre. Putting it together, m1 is 0.093 mag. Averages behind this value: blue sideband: 88.6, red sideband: 92.3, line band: 82.3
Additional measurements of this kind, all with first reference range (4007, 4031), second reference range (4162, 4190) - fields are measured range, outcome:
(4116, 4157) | -0.02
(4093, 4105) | 0.08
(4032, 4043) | 0.03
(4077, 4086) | 0.04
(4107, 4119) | -0.06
